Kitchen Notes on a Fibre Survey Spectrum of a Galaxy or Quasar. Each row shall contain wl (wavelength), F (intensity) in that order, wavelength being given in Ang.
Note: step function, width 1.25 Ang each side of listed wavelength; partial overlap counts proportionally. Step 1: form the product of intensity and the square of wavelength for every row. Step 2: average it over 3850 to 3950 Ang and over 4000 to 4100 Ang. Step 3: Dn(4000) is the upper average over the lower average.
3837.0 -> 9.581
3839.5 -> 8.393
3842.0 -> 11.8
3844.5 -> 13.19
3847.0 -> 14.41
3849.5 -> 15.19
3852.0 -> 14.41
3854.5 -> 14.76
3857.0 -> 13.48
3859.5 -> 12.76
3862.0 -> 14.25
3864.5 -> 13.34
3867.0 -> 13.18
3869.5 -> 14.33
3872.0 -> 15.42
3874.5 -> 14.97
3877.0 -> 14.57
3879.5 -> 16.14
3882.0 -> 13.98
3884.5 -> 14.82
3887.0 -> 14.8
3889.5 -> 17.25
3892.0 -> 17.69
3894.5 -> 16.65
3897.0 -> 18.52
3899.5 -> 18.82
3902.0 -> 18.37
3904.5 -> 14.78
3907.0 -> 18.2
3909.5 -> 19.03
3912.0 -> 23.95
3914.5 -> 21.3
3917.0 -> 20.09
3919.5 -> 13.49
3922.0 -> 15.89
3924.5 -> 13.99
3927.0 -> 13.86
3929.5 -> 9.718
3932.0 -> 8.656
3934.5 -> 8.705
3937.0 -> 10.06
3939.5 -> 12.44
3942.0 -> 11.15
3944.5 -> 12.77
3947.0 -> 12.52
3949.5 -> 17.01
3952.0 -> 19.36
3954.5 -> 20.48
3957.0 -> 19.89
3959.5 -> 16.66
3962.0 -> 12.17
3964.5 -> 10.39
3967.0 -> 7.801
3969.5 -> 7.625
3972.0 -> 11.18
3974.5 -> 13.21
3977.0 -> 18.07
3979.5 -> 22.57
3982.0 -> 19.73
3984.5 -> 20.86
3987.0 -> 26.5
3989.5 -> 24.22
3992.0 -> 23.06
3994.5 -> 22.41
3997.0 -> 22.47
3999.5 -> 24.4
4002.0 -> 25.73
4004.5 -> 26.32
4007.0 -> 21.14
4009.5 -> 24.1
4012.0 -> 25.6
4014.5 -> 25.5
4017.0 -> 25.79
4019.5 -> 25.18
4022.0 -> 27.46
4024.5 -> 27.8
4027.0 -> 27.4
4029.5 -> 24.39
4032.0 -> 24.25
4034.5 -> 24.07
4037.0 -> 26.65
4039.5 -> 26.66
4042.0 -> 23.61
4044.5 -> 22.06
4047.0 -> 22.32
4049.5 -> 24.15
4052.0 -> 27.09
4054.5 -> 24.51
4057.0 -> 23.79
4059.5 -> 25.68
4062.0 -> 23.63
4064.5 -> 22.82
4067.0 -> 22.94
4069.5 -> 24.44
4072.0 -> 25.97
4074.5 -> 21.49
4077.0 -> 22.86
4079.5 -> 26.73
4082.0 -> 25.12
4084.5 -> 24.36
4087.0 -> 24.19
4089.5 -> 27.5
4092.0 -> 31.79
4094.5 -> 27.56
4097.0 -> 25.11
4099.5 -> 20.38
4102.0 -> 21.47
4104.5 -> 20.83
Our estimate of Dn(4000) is 1.8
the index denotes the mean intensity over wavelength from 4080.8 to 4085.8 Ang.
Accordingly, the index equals 24.7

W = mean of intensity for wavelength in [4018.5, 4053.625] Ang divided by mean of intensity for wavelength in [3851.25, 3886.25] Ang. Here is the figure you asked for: 1.76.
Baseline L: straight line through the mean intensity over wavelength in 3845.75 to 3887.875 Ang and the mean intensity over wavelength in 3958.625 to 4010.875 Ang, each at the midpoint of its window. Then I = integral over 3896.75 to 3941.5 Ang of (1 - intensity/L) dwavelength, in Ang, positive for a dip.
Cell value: 2.6 Ang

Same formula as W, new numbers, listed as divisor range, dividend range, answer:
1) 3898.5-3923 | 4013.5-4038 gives 1.40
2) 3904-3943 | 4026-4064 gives 1.67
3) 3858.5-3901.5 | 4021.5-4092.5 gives 1.61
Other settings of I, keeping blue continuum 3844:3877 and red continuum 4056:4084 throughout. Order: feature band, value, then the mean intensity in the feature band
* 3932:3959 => 6.01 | 14.2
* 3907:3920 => -2.43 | 19.8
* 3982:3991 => -1.38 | 23.3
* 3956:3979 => 7.19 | 13.2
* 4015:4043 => -4.53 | 25.8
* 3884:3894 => -0.48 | 16.3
